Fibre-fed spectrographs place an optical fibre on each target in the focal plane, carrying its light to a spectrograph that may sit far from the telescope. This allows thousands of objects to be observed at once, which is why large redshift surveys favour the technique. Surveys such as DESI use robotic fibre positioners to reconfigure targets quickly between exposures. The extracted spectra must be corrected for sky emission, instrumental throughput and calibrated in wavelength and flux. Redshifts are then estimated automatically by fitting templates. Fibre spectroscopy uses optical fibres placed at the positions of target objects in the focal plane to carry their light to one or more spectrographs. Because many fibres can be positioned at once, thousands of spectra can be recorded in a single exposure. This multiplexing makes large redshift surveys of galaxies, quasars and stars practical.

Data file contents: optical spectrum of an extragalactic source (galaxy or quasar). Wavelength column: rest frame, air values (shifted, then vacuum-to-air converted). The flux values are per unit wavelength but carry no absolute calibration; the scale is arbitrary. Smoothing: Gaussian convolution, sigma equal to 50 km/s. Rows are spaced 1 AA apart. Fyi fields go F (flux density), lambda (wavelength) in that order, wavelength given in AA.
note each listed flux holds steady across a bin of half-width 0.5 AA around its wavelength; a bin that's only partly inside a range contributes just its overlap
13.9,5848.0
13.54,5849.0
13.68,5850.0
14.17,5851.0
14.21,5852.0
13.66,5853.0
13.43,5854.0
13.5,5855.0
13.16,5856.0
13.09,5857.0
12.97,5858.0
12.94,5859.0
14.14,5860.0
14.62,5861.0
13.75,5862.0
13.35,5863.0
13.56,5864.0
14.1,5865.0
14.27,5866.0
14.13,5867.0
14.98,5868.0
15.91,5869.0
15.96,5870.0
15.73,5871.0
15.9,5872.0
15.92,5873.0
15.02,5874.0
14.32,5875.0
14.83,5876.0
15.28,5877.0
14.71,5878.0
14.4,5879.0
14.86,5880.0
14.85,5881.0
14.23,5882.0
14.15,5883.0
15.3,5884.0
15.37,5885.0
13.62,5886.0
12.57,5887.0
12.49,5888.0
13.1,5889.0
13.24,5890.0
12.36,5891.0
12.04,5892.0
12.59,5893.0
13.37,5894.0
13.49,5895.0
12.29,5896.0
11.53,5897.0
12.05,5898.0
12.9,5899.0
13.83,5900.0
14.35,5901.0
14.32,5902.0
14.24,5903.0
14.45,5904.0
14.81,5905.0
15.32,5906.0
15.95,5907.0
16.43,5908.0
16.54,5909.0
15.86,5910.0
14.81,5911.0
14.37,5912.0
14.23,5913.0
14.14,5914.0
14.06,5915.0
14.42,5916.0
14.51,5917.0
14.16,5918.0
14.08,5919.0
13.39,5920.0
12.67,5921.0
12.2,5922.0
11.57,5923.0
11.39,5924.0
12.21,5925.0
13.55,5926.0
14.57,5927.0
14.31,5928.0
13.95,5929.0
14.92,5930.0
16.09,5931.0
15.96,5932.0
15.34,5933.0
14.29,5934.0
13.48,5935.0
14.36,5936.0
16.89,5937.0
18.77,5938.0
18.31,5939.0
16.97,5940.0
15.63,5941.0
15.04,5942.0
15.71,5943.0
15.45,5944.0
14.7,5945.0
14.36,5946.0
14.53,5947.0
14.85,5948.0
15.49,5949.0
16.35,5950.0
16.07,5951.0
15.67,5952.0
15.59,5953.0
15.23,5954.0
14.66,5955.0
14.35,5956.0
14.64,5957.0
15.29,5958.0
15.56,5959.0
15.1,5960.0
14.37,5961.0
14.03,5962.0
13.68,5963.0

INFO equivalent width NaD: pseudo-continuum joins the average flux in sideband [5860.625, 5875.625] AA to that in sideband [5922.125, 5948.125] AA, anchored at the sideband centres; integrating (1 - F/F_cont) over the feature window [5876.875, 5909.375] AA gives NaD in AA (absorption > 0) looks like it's 1.9 AA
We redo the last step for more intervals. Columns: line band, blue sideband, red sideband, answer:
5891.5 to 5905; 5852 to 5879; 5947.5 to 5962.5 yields 1.29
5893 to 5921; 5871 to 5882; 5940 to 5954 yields 1.87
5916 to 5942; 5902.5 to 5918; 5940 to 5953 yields 1.07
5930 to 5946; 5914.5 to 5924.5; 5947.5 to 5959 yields -1.51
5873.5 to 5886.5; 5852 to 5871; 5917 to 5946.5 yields -0.46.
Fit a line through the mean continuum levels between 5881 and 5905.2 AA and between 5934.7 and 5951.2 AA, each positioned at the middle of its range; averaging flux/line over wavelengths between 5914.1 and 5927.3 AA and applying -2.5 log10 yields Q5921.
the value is 0.11 mag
